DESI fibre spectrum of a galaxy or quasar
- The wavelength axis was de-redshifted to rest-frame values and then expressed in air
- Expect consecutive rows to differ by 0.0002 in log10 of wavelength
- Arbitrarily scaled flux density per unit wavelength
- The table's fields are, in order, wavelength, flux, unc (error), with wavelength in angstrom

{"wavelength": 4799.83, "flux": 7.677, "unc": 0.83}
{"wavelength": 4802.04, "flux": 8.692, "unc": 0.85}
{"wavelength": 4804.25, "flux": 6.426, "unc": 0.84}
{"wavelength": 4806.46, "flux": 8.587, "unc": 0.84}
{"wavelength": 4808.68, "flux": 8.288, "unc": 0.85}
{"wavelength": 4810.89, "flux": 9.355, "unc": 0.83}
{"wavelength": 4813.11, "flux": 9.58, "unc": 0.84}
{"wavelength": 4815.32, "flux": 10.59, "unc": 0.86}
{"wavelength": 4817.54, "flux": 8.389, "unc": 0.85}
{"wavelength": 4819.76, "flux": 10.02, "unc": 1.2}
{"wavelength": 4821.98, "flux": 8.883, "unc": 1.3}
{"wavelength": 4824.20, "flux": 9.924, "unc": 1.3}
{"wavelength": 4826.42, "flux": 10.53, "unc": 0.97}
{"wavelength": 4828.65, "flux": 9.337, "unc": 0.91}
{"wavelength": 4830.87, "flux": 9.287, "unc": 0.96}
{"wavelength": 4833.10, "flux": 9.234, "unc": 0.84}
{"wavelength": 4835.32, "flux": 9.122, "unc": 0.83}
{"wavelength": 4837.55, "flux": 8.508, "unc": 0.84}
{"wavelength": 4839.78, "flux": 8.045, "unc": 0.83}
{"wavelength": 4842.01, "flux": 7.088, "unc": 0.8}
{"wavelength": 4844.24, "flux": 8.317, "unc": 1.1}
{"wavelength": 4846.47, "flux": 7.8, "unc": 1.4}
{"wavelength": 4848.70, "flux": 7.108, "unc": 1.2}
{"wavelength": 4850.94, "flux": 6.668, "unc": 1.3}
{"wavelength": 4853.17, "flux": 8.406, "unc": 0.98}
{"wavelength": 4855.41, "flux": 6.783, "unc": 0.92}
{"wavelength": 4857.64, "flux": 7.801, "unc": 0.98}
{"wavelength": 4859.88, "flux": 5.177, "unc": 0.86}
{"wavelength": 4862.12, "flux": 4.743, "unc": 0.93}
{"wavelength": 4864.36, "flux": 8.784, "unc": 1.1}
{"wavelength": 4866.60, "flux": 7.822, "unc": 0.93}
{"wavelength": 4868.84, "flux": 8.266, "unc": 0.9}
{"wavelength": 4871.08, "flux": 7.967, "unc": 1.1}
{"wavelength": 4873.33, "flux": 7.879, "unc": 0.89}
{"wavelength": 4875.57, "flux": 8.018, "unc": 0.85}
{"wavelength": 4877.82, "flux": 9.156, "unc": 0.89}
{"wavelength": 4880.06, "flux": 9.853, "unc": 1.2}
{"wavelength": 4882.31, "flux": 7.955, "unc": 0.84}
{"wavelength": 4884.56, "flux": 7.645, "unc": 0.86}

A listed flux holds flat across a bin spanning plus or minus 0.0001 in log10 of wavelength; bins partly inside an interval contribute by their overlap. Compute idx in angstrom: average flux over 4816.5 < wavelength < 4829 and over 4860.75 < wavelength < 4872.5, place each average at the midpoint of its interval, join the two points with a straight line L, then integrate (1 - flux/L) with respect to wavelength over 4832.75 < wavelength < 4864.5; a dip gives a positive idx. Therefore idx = 3.23 angstrom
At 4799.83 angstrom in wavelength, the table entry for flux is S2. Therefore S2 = 7.677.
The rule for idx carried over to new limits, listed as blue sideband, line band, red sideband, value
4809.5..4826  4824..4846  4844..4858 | -0.9 angstrom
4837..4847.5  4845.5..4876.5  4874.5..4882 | 3.9 angstrom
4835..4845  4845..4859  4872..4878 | 1.3 angstrom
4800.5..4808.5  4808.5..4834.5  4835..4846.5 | -4.8 angstrom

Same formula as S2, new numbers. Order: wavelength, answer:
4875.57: 8.018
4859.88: 5.177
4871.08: 7.967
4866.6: 7.822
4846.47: 7.8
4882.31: 7.955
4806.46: 8.587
